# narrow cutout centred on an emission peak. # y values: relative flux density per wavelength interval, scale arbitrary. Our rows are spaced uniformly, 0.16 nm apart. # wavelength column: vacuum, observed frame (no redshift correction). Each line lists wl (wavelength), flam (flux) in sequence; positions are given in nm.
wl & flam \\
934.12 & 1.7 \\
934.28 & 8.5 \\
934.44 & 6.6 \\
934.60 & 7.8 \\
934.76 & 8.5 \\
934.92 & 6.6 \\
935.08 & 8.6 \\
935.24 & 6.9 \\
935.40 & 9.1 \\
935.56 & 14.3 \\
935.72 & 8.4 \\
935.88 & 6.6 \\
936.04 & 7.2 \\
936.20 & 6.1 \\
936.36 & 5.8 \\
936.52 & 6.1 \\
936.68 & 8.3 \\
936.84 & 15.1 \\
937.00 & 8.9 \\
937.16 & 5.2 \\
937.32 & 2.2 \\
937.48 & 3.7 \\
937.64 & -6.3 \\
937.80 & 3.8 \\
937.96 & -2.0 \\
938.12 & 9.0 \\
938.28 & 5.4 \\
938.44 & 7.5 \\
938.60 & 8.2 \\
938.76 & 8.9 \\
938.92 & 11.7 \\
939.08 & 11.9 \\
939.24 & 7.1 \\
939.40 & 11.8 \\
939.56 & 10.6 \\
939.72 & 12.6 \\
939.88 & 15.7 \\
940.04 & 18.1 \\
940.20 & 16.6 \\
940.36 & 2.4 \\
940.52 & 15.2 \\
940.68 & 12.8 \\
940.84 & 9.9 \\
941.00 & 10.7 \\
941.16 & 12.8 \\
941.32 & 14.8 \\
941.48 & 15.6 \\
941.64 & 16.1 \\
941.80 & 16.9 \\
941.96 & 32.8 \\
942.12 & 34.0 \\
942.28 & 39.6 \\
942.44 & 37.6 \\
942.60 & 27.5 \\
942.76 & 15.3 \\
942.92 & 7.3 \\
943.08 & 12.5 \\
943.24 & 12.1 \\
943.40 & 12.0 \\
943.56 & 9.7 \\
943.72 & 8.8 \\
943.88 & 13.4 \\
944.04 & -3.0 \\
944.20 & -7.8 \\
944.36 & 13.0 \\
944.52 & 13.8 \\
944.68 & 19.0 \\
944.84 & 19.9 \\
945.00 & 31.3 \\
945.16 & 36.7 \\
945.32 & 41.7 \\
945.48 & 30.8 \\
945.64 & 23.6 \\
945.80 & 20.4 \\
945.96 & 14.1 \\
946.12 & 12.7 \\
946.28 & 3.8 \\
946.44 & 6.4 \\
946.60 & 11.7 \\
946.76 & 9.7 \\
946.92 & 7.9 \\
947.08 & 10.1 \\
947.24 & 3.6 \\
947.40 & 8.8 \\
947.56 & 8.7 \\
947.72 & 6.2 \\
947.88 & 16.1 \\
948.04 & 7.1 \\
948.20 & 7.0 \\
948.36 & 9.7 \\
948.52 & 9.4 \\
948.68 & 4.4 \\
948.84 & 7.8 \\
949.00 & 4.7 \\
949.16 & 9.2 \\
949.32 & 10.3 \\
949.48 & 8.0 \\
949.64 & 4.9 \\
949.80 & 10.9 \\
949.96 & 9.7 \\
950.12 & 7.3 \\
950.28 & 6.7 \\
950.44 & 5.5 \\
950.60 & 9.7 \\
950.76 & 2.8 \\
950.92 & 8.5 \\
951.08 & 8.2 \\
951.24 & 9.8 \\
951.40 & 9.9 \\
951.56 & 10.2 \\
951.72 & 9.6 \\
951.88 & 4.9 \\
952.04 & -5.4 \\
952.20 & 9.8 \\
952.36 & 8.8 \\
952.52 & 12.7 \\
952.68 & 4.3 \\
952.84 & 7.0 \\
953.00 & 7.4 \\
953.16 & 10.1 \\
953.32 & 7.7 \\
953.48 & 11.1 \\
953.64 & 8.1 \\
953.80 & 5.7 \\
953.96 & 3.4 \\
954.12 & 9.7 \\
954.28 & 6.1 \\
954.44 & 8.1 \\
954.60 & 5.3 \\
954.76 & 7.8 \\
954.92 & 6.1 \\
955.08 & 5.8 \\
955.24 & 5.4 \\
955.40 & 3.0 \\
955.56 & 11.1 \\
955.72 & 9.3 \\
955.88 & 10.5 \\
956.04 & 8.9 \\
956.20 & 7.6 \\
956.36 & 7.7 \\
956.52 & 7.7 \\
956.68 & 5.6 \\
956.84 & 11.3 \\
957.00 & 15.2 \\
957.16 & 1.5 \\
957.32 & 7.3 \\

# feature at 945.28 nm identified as [N II]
